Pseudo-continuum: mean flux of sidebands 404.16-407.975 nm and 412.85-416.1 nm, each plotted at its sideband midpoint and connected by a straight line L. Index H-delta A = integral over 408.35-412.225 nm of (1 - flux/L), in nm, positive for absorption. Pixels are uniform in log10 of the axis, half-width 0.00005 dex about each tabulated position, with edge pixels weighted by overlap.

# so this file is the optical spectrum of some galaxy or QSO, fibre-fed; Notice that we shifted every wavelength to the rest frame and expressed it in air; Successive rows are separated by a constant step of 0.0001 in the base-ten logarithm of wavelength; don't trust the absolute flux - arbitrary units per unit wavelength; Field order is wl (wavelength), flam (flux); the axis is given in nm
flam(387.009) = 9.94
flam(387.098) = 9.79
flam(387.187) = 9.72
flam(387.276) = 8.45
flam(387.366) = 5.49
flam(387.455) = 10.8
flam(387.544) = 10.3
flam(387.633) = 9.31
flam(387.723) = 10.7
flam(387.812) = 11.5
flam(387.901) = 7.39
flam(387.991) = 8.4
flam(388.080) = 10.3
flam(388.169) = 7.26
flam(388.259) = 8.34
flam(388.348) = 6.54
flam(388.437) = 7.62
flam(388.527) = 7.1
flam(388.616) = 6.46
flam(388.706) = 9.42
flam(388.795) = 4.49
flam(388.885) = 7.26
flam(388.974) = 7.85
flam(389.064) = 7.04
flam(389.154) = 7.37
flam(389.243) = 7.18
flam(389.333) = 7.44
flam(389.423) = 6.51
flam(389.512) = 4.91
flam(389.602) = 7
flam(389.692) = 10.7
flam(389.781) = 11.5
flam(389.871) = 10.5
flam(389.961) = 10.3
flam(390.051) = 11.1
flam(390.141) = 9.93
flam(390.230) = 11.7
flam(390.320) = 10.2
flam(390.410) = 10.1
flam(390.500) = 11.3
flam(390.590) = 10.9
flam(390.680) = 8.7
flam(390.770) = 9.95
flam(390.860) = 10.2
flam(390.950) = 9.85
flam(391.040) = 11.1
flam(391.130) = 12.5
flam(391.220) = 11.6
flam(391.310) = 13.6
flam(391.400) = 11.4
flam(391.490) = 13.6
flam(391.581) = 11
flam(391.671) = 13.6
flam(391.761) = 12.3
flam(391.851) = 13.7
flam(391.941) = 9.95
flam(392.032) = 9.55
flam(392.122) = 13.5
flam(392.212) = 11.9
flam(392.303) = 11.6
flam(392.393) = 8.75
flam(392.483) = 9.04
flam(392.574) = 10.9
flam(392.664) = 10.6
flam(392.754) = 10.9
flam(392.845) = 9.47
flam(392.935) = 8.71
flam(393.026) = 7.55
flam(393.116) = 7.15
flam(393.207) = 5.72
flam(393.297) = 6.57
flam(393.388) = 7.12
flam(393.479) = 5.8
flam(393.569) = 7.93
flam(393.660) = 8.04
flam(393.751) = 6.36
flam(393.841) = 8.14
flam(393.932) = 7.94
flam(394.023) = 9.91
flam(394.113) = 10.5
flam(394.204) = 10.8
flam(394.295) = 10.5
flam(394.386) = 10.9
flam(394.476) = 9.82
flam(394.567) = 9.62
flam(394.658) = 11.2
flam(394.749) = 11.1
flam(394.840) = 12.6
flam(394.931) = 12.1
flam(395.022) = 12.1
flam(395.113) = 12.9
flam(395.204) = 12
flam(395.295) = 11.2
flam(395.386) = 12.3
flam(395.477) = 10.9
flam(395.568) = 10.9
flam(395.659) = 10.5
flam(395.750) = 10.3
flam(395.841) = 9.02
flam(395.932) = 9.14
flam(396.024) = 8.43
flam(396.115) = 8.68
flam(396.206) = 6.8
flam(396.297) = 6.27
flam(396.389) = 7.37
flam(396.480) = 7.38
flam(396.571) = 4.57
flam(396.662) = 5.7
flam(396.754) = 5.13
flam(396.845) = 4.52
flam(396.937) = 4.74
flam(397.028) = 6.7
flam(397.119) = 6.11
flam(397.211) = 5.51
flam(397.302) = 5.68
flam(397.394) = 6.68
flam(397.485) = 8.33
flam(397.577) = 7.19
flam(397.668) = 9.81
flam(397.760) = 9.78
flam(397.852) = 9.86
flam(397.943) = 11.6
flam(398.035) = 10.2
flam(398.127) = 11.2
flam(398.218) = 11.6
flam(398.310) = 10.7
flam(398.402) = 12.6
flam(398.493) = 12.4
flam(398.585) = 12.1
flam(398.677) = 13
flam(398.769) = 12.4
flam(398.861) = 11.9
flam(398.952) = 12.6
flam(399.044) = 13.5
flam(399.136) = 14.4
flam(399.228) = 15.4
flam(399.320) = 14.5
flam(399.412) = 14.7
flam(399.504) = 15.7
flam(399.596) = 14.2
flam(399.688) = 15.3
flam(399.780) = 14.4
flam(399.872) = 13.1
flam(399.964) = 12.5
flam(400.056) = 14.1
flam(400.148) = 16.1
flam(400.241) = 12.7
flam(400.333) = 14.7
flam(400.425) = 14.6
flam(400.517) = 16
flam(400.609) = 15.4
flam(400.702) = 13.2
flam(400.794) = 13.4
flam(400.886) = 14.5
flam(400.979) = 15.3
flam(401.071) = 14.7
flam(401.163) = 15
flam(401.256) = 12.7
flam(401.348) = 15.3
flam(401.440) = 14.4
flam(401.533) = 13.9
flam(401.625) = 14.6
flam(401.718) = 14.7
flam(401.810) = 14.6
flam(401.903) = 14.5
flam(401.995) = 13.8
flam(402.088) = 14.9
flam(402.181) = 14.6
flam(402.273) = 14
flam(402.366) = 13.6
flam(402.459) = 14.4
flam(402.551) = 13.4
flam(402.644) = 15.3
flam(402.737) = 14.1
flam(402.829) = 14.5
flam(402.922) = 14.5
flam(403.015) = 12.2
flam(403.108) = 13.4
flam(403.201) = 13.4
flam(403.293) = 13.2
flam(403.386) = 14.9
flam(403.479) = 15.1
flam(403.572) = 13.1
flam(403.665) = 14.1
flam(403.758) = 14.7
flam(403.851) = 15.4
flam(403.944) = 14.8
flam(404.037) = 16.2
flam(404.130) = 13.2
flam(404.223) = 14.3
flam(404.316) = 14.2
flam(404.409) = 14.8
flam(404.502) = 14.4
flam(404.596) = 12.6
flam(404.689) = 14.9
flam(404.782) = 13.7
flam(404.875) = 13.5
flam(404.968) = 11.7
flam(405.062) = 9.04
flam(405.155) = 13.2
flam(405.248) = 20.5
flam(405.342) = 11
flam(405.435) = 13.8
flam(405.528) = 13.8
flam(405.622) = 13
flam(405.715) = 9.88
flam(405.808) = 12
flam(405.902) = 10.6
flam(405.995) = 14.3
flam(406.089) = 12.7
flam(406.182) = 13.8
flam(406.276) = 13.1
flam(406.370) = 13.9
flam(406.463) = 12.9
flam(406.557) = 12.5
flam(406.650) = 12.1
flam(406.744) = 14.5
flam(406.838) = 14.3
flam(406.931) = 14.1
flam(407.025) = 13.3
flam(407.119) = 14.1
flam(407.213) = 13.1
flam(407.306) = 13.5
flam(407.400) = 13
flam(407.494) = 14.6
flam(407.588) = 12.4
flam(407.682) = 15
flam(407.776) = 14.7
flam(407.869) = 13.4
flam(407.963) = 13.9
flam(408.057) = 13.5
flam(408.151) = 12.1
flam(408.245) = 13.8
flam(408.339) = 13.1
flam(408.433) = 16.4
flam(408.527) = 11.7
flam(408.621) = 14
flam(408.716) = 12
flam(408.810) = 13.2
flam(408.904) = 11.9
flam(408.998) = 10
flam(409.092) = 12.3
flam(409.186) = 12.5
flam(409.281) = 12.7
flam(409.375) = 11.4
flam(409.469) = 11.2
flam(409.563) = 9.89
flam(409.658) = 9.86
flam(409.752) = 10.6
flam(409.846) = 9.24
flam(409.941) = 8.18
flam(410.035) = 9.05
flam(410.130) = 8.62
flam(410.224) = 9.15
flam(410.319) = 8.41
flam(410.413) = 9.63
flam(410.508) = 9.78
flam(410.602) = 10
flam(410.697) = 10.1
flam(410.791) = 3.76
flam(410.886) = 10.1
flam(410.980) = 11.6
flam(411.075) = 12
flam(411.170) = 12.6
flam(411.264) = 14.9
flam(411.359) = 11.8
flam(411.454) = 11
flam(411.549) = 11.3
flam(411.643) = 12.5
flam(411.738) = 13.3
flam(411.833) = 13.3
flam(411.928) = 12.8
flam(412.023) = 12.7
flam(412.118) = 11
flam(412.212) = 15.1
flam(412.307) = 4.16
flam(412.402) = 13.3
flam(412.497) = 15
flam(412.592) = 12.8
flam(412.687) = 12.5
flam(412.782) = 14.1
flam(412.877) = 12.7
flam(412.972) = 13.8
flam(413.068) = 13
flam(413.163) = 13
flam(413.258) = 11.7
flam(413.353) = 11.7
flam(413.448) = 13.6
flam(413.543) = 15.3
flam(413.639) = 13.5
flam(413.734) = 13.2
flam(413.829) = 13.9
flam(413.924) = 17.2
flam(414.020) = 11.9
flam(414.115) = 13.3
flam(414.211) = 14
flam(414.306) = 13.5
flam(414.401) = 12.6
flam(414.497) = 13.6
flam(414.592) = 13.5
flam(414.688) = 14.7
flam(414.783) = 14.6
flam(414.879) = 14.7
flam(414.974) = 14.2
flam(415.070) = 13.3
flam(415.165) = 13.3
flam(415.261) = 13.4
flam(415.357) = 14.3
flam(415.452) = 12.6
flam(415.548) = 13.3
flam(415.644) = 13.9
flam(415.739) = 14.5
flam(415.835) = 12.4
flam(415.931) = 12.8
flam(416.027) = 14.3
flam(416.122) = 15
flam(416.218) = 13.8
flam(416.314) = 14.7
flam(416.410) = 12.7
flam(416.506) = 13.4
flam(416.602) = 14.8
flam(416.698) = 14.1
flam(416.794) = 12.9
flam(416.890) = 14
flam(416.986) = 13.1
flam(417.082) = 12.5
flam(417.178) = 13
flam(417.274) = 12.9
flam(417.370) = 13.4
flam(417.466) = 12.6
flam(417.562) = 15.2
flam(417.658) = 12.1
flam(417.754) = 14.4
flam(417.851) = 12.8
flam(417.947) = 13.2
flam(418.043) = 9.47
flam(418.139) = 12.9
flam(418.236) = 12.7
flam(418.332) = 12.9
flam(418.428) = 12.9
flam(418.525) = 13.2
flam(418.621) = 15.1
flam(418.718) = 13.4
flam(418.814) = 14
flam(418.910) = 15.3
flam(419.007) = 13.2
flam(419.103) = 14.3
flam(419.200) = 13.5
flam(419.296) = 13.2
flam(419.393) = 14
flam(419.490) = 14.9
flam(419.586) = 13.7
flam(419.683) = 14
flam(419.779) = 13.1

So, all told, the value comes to 0.65 nm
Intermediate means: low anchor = 13.4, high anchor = 13.6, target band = 11.2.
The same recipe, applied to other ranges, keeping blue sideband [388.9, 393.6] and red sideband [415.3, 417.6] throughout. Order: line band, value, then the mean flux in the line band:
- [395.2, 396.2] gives 0.03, 10.1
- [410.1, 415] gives 0.26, 12.3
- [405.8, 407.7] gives -0.19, 13.3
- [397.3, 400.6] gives -0.46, 12.5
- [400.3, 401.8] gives -0.43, 14.5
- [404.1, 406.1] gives -0.23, 13.2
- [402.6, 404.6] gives -0.44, 14.2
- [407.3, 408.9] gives -0.15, 13.5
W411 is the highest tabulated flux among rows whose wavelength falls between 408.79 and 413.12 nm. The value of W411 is 15.1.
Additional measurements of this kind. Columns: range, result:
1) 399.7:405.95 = 20.5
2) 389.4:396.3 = 13.7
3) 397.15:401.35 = 16.1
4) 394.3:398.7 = 13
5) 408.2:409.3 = 16.4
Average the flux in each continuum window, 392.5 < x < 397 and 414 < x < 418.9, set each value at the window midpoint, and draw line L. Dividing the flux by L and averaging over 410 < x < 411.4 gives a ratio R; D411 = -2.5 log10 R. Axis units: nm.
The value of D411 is 0.21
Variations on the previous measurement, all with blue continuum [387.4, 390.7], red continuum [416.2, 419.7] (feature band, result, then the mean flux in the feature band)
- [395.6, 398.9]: 0.16 mag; 8.72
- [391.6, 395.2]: -0.05 mag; 9.95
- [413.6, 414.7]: -0.07 mag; 13.7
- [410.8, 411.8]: 0.05 mag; 11.8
